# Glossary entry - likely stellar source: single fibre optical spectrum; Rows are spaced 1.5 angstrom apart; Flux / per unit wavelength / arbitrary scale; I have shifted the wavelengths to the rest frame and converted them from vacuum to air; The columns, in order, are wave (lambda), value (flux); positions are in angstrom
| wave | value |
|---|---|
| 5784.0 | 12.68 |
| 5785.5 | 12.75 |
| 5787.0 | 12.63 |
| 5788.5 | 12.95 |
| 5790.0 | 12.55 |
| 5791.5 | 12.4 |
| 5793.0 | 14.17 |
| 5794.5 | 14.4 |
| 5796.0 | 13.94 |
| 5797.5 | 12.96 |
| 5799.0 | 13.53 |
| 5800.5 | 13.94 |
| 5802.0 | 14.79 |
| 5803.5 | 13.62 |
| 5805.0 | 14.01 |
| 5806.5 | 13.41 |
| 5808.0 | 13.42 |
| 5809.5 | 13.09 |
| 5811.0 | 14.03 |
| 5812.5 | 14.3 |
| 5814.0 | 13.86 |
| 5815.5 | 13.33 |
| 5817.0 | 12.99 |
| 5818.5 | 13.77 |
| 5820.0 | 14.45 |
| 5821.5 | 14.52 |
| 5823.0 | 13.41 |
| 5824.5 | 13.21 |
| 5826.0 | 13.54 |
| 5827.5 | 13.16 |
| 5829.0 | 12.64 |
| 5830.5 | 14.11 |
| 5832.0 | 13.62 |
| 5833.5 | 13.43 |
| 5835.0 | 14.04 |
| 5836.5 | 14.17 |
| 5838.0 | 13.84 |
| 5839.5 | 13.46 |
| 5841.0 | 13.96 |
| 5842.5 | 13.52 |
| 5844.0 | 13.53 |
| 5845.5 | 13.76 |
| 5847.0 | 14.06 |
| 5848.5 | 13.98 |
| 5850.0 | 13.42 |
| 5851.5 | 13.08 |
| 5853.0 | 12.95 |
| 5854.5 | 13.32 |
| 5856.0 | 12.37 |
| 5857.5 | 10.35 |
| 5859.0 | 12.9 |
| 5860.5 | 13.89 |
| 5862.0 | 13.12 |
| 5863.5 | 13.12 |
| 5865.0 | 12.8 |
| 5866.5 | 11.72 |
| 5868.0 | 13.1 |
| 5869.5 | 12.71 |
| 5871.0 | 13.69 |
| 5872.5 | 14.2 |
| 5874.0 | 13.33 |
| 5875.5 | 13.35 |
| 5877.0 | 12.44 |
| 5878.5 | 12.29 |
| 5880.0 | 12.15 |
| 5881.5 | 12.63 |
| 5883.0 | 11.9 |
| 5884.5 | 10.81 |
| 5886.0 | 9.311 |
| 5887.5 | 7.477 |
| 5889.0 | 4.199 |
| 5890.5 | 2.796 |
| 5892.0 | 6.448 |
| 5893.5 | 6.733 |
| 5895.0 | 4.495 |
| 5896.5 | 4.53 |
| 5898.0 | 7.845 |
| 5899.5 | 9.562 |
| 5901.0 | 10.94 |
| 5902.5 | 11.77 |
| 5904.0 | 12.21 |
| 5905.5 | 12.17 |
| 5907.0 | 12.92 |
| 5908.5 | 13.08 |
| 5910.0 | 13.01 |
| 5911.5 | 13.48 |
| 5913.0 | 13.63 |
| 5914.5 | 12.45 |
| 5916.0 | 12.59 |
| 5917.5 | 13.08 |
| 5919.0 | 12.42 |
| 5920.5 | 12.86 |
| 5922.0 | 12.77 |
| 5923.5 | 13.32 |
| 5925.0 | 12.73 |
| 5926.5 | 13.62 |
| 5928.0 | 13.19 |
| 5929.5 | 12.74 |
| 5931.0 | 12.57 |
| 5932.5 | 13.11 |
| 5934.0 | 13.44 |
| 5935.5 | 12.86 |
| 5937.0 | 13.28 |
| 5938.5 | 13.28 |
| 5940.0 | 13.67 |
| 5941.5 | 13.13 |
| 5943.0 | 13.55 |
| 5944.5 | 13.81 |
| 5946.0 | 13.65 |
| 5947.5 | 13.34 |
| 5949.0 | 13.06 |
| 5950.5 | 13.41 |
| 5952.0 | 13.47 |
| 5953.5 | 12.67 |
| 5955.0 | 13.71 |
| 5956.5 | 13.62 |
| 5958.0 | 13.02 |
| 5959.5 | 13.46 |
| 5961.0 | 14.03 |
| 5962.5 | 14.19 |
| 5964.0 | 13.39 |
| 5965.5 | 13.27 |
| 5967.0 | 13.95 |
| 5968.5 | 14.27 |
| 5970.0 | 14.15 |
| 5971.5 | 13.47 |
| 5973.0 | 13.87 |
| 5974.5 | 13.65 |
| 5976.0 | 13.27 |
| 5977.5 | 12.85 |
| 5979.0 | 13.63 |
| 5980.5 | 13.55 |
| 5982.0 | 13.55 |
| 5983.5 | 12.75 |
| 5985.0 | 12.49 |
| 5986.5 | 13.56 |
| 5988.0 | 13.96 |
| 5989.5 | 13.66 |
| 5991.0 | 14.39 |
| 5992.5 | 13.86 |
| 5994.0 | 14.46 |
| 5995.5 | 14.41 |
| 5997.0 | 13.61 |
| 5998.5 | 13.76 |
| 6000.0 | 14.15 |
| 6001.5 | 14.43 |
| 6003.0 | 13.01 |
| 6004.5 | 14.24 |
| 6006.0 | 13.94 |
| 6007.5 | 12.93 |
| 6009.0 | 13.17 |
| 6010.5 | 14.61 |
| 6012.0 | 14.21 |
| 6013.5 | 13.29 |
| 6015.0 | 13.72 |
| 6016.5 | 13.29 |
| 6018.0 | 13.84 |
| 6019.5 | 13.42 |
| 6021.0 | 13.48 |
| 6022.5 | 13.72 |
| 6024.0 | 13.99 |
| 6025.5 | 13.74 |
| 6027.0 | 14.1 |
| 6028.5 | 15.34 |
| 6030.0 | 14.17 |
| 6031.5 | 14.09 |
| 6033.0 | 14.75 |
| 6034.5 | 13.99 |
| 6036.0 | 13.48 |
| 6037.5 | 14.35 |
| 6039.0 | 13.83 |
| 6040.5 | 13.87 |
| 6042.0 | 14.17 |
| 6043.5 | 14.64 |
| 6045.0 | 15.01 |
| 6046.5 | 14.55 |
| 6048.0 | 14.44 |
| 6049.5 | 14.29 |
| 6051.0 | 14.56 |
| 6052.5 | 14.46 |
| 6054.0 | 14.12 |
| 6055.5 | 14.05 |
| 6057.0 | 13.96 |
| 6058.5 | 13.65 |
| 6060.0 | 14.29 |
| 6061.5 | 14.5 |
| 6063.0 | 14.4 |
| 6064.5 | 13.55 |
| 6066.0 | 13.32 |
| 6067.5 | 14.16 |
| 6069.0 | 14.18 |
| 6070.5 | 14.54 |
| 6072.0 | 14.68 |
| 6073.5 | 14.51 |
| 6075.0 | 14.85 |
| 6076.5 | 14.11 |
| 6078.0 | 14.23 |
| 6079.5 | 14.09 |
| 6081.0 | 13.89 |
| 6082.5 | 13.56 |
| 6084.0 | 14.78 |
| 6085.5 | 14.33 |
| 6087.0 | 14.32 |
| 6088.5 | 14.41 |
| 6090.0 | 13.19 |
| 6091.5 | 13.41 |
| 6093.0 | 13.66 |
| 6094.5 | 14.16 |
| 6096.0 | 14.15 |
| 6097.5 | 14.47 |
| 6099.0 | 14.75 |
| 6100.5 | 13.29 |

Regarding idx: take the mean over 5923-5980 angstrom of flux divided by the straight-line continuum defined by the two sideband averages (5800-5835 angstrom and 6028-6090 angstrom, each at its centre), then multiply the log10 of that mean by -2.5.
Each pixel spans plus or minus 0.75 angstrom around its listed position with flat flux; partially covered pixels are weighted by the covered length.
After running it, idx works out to 0.05 mag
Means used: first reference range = 13.7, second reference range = 14.2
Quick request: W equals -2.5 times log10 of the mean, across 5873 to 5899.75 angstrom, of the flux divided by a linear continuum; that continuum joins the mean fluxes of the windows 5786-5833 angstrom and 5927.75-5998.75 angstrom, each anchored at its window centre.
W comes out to 0.44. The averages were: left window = 13.6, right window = 13.5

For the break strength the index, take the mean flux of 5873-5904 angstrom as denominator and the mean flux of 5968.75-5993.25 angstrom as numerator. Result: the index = 1.4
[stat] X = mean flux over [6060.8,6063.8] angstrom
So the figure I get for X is 14.4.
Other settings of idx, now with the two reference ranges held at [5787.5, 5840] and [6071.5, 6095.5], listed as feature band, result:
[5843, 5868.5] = 0.05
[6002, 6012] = 0.02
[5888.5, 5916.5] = 0.38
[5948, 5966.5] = 0.04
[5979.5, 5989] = 0.05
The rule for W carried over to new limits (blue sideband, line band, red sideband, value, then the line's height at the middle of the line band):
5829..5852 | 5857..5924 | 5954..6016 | 0.213 mag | 13.7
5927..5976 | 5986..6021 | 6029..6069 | 0.002 mag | 13.8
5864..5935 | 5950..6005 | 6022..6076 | -0.064 mag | 12.9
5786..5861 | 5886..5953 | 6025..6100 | 0.193 mag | 13.8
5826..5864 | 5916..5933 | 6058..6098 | 0.057 mag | 13.6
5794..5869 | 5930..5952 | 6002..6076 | 0.039 mag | 13.8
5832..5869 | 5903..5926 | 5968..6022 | 0.050 mag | 13.4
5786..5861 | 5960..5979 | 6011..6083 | 0.016 mag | 13.9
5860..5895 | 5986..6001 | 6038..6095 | -0.088 mag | 12.9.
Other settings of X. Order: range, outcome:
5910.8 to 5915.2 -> 13.2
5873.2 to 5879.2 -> 12.9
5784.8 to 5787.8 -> 12.7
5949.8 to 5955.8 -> 13.3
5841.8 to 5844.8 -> 13.5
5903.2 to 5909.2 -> 12.6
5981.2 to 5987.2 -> 13.1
